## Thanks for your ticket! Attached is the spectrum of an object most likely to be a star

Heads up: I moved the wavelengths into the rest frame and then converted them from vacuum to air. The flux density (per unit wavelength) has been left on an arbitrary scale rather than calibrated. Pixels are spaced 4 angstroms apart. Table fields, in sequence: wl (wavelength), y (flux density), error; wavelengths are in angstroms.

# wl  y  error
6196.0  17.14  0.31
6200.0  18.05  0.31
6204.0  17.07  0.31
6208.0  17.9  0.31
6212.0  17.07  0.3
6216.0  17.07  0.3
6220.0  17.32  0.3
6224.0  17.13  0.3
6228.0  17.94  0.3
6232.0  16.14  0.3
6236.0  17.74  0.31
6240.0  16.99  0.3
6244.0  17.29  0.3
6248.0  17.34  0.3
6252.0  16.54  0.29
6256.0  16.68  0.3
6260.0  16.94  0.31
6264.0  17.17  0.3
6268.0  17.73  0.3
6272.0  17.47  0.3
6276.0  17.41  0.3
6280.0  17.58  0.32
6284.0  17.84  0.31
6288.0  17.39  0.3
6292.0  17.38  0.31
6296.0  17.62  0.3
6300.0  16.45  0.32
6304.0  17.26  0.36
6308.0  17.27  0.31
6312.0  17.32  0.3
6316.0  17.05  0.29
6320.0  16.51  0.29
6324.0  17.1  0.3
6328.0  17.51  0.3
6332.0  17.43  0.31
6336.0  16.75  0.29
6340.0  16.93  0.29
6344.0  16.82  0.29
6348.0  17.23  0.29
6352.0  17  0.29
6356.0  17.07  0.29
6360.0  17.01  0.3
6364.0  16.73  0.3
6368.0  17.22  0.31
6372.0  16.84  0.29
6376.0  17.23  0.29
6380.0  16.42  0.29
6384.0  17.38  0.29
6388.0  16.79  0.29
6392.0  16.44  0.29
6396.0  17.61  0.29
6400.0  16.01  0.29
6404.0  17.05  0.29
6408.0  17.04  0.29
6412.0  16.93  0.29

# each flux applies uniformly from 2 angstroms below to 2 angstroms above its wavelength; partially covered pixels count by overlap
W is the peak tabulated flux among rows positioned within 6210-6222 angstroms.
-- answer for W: 17.32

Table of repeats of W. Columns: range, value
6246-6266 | 17.34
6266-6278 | 17.73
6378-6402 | 17.61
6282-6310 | 17.84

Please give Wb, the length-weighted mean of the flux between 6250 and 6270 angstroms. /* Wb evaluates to 17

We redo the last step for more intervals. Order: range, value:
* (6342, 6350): 17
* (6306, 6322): 17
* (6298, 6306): 16.9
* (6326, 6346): 17.1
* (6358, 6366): 16.9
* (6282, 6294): 17.5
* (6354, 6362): 17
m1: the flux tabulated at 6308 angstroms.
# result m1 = 17.27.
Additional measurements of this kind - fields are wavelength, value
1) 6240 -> 16.99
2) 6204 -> 17.07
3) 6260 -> 16.94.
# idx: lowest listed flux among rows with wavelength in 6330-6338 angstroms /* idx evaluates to 16.75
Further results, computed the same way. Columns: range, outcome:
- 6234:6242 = 16.99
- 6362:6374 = 16.73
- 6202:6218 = 17.07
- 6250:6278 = 16.54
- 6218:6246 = 16.14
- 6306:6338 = 16.51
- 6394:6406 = 16.01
